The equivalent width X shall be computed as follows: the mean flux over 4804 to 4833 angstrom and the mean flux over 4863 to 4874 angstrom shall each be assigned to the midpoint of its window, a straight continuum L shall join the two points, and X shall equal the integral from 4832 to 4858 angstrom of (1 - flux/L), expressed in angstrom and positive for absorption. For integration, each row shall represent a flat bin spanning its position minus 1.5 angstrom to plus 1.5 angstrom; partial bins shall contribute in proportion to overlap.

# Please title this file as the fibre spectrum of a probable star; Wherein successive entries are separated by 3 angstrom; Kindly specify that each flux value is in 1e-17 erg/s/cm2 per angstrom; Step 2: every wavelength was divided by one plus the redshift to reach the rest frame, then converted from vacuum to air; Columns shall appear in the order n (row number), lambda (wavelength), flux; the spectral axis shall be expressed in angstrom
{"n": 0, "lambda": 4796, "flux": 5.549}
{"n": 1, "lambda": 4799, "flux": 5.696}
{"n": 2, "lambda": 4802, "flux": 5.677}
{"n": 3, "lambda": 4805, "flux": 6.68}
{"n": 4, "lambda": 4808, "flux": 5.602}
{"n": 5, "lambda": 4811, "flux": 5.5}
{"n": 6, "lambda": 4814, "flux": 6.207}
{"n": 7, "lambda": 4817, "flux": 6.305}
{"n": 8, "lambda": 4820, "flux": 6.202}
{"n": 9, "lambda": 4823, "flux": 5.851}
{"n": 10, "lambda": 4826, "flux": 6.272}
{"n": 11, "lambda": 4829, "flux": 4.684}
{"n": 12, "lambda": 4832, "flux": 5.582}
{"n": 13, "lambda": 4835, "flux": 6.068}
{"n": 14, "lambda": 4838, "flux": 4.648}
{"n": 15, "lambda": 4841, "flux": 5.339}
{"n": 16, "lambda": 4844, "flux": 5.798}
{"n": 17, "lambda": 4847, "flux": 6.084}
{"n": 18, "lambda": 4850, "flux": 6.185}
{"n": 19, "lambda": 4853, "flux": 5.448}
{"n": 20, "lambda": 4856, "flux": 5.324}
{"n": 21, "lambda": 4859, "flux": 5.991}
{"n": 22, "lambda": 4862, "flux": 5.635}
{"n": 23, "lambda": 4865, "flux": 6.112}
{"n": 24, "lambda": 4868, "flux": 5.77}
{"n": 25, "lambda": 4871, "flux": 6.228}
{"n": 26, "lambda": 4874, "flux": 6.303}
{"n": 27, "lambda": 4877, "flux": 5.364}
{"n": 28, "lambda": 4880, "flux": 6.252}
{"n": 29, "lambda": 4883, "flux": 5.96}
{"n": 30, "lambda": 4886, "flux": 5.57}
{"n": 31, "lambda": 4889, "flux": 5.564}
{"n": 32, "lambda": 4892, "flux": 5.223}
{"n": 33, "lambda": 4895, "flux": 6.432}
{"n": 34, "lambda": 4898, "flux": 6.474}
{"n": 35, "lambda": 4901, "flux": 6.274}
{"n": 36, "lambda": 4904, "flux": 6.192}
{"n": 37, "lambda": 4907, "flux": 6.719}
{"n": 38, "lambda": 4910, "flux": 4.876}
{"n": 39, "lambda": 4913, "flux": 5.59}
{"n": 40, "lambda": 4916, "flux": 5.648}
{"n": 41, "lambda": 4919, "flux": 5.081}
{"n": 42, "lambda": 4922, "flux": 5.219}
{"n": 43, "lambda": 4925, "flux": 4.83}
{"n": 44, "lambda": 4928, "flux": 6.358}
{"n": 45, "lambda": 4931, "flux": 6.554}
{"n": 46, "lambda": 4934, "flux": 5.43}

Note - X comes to 1.55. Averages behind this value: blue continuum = 5.88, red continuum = 6.05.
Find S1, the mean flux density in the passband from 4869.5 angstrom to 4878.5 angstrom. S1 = 5.96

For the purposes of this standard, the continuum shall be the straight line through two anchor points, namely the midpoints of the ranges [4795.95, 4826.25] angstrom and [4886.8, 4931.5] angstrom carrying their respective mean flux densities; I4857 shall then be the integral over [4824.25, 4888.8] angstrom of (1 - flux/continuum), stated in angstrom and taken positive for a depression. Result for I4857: 1.52 angstrom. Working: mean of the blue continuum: 5.96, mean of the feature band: 5.74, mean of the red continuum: 5.78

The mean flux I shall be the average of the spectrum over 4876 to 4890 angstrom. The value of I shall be 5.76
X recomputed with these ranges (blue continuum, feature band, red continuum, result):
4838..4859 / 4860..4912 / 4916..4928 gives -4.5 angstrom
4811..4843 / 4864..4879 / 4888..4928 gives -0.6 angstrom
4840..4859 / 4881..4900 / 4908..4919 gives -1.3 angstrom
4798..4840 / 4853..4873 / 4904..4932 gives -0.3 angstrom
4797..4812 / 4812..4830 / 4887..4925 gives -0.4 angstrom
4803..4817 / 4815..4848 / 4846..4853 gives 1.6 angstrom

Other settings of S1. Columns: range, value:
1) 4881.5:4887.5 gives 5.77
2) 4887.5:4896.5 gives 5.74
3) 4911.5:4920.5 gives 5.44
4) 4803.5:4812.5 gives 5.93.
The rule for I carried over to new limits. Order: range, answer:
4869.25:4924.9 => 5.81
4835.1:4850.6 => 5.62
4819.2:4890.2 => 5.76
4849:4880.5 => 5.86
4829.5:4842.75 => 5.36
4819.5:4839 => 5.61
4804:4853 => 5.79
